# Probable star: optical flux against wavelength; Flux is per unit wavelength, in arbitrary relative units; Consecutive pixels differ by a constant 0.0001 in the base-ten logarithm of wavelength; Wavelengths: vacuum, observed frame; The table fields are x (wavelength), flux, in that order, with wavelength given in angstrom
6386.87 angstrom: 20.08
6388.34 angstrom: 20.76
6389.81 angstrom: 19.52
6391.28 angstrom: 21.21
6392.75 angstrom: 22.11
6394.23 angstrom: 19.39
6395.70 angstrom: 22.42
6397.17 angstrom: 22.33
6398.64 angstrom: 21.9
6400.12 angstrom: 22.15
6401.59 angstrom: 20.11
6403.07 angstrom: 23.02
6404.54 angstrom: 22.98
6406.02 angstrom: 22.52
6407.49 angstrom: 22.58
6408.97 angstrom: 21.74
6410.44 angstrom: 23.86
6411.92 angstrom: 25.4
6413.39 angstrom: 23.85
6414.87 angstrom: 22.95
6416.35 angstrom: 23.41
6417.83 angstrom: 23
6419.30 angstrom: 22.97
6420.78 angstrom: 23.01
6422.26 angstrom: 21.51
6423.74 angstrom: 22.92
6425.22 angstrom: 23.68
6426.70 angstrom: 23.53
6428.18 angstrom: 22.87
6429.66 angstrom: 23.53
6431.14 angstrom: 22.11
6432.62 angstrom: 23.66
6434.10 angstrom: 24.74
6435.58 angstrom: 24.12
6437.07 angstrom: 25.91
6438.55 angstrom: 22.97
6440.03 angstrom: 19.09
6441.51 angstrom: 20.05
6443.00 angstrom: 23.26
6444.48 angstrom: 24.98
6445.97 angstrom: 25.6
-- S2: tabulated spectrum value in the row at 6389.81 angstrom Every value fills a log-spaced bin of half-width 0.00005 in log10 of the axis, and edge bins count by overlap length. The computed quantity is 19.52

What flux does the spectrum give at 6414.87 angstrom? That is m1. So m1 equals 22.95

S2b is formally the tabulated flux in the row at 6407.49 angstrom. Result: 22.58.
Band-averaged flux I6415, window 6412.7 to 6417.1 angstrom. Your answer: 23.4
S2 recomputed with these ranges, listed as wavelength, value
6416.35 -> 23.41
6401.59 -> 20.11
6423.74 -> 22.92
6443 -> 23.26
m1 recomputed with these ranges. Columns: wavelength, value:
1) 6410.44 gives 23.86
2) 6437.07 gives 25.91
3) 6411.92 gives 25.4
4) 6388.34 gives 20.76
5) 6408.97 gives 21.74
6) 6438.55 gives 22.97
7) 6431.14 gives 22.11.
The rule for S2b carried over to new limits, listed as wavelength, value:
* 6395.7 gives 22.42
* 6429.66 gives 23.53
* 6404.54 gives 22.98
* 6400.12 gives 22.15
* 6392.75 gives 22.11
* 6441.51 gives 20.05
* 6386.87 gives 20.08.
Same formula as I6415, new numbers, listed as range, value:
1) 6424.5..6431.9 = 23.1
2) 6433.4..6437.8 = 24.9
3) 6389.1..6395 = 20.6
